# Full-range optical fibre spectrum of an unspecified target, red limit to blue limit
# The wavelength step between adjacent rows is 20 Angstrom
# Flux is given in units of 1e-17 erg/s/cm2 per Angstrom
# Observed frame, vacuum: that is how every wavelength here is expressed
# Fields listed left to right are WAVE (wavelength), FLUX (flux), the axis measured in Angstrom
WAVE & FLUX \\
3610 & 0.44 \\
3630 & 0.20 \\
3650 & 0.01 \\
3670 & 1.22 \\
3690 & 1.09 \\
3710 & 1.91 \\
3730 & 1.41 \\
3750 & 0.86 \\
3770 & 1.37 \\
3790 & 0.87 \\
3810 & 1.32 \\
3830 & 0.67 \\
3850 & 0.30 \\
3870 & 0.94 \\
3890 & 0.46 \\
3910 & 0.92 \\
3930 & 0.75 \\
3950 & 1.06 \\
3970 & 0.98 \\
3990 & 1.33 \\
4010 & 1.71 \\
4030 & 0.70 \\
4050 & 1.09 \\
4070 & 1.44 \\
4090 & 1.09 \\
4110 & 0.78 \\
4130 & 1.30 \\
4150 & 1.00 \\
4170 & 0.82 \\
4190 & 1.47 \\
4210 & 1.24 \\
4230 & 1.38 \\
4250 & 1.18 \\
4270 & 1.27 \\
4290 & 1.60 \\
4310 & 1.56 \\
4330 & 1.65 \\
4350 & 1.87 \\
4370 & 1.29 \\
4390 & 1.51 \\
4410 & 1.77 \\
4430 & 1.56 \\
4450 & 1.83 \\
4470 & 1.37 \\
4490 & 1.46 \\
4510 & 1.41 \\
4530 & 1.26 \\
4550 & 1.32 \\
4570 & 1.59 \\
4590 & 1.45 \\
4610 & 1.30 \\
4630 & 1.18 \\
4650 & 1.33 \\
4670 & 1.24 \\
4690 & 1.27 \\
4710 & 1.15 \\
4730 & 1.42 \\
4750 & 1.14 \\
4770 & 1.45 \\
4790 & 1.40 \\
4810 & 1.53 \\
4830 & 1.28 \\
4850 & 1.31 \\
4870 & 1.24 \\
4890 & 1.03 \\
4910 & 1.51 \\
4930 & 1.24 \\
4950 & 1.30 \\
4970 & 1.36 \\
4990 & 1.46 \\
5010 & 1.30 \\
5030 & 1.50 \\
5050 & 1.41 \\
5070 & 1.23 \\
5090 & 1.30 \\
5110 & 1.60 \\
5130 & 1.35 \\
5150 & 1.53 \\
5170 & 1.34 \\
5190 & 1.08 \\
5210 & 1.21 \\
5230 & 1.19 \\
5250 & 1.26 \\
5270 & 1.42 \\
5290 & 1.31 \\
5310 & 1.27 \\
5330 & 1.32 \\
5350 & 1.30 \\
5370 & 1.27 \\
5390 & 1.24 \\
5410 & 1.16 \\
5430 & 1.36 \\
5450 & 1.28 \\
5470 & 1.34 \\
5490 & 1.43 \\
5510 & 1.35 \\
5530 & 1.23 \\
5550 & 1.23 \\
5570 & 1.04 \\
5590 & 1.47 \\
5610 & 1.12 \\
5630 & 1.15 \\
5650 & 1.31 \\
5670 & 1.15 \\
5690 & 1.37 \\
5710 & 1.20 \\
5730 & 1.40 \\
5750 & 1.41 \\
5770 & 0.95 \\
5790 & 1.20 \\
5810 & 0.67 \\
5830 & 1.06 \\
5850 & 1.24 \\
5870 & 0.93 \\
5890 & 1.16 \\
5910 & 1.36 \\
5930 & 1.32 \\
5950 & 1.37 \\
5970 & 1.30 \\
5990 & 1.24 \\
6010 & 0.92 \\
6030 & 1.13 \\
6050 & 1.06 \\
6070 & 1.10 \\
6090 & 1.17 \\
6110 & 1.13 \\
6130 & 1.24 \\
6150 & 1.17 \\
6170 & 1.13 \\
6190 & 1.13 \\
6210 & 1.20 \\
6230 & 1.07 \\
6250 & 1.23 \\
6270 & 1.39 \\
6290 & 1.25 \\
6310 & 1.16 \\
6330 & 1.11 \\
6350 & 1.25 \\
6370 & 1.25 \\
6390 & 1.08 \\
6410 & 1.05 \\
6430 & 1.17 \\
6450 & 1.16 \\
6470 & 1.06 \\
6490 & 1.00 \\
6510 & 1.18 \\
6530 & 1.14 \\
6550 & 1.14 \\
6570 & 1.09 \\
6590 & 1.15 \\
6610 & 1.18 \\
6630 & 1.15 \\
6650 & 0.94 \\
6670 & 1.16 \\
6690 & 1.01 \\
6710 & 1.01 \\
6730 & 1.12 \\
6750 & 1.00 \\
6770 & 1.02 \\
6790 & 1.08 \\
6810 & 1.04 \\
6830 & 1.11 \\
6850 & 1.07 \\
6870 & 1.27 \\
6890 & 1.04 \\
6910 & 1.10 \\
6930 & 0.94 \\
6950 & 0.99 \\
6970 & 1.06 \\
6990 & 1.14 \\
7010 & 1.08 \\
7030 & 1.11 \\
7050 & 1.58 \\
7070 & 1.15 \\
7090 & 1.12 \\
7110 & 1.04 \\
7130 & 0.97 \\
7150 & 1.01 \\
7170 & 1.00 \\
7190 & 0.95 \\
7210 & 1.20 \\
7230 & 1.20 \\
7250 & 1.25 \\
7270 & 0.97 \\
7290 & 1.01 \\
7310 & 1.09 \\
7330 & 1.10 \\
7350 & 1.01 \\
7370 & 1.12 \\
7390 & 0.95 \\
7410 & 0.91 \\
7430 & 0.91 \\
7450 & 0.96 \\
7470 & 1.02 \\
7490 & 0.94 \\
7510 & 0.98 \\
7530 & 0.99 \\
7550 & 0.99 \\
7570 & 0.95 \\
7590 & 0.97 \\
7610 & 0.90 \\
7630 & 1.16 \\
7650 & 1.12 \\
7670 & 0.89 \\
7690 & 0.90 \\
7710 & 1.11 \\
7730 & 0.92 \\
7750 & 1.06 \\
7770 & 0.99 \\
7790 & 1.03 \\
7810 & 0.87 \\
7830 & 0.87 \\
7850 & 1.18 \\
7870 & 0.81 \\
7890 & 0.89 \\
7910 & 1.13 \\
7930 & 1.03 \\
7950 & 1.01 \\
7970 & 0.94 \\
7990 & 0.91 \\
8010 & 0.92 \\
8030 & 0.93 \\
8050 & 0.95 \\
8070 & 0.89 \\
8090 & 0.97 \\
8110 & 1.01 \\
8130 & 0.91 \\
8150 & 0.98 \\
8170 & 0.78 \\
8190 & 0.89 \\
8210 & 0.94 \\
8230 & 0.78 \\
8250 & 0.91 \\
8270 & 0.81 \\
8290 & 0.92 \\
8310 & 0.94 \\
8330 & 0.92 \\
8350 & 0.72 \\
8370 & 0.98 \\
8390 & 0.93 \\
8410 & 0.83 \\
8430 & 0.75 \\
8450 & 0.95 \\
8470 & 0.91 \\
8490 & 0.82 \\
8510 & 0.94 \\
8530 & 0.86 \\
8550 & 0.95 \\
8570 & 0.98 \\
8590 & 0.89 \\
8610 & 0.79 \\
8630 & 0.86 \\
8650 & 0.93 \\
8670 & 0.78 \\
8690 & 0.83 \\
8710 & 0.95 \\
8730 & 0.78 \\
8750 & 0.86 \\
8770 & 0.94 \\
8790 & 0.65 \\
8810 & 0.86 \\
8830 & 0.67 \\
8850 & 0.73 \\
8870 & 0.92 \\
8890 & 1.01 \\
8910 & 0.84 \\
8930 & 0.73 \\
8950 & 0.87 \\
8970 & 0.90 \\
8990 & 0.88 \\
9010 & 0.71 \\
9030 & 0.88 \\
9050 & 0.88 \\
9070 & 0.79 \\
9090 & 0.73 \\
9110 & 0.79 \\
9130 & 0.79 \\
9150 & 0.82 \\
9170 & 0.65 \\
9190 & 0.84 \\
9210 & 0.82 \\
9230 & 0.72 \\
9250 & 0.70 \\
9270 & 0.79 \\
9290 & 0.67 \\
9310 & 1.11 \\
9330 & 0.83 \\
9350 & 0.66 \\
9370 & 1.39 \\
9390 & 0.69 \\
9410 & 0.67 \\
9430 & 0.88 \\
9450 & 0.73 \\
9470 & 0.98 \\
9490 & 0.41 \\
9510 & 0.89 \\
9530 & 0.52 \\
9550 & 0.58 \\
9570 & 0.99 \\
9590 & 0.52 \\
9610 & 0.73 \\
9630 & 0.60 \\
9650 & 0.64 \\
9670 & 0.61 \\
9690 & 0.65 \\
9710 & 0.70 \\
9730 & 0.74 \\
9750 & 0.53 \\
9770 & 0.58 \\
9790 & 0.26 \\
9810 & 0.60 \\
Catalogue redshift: 0.07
